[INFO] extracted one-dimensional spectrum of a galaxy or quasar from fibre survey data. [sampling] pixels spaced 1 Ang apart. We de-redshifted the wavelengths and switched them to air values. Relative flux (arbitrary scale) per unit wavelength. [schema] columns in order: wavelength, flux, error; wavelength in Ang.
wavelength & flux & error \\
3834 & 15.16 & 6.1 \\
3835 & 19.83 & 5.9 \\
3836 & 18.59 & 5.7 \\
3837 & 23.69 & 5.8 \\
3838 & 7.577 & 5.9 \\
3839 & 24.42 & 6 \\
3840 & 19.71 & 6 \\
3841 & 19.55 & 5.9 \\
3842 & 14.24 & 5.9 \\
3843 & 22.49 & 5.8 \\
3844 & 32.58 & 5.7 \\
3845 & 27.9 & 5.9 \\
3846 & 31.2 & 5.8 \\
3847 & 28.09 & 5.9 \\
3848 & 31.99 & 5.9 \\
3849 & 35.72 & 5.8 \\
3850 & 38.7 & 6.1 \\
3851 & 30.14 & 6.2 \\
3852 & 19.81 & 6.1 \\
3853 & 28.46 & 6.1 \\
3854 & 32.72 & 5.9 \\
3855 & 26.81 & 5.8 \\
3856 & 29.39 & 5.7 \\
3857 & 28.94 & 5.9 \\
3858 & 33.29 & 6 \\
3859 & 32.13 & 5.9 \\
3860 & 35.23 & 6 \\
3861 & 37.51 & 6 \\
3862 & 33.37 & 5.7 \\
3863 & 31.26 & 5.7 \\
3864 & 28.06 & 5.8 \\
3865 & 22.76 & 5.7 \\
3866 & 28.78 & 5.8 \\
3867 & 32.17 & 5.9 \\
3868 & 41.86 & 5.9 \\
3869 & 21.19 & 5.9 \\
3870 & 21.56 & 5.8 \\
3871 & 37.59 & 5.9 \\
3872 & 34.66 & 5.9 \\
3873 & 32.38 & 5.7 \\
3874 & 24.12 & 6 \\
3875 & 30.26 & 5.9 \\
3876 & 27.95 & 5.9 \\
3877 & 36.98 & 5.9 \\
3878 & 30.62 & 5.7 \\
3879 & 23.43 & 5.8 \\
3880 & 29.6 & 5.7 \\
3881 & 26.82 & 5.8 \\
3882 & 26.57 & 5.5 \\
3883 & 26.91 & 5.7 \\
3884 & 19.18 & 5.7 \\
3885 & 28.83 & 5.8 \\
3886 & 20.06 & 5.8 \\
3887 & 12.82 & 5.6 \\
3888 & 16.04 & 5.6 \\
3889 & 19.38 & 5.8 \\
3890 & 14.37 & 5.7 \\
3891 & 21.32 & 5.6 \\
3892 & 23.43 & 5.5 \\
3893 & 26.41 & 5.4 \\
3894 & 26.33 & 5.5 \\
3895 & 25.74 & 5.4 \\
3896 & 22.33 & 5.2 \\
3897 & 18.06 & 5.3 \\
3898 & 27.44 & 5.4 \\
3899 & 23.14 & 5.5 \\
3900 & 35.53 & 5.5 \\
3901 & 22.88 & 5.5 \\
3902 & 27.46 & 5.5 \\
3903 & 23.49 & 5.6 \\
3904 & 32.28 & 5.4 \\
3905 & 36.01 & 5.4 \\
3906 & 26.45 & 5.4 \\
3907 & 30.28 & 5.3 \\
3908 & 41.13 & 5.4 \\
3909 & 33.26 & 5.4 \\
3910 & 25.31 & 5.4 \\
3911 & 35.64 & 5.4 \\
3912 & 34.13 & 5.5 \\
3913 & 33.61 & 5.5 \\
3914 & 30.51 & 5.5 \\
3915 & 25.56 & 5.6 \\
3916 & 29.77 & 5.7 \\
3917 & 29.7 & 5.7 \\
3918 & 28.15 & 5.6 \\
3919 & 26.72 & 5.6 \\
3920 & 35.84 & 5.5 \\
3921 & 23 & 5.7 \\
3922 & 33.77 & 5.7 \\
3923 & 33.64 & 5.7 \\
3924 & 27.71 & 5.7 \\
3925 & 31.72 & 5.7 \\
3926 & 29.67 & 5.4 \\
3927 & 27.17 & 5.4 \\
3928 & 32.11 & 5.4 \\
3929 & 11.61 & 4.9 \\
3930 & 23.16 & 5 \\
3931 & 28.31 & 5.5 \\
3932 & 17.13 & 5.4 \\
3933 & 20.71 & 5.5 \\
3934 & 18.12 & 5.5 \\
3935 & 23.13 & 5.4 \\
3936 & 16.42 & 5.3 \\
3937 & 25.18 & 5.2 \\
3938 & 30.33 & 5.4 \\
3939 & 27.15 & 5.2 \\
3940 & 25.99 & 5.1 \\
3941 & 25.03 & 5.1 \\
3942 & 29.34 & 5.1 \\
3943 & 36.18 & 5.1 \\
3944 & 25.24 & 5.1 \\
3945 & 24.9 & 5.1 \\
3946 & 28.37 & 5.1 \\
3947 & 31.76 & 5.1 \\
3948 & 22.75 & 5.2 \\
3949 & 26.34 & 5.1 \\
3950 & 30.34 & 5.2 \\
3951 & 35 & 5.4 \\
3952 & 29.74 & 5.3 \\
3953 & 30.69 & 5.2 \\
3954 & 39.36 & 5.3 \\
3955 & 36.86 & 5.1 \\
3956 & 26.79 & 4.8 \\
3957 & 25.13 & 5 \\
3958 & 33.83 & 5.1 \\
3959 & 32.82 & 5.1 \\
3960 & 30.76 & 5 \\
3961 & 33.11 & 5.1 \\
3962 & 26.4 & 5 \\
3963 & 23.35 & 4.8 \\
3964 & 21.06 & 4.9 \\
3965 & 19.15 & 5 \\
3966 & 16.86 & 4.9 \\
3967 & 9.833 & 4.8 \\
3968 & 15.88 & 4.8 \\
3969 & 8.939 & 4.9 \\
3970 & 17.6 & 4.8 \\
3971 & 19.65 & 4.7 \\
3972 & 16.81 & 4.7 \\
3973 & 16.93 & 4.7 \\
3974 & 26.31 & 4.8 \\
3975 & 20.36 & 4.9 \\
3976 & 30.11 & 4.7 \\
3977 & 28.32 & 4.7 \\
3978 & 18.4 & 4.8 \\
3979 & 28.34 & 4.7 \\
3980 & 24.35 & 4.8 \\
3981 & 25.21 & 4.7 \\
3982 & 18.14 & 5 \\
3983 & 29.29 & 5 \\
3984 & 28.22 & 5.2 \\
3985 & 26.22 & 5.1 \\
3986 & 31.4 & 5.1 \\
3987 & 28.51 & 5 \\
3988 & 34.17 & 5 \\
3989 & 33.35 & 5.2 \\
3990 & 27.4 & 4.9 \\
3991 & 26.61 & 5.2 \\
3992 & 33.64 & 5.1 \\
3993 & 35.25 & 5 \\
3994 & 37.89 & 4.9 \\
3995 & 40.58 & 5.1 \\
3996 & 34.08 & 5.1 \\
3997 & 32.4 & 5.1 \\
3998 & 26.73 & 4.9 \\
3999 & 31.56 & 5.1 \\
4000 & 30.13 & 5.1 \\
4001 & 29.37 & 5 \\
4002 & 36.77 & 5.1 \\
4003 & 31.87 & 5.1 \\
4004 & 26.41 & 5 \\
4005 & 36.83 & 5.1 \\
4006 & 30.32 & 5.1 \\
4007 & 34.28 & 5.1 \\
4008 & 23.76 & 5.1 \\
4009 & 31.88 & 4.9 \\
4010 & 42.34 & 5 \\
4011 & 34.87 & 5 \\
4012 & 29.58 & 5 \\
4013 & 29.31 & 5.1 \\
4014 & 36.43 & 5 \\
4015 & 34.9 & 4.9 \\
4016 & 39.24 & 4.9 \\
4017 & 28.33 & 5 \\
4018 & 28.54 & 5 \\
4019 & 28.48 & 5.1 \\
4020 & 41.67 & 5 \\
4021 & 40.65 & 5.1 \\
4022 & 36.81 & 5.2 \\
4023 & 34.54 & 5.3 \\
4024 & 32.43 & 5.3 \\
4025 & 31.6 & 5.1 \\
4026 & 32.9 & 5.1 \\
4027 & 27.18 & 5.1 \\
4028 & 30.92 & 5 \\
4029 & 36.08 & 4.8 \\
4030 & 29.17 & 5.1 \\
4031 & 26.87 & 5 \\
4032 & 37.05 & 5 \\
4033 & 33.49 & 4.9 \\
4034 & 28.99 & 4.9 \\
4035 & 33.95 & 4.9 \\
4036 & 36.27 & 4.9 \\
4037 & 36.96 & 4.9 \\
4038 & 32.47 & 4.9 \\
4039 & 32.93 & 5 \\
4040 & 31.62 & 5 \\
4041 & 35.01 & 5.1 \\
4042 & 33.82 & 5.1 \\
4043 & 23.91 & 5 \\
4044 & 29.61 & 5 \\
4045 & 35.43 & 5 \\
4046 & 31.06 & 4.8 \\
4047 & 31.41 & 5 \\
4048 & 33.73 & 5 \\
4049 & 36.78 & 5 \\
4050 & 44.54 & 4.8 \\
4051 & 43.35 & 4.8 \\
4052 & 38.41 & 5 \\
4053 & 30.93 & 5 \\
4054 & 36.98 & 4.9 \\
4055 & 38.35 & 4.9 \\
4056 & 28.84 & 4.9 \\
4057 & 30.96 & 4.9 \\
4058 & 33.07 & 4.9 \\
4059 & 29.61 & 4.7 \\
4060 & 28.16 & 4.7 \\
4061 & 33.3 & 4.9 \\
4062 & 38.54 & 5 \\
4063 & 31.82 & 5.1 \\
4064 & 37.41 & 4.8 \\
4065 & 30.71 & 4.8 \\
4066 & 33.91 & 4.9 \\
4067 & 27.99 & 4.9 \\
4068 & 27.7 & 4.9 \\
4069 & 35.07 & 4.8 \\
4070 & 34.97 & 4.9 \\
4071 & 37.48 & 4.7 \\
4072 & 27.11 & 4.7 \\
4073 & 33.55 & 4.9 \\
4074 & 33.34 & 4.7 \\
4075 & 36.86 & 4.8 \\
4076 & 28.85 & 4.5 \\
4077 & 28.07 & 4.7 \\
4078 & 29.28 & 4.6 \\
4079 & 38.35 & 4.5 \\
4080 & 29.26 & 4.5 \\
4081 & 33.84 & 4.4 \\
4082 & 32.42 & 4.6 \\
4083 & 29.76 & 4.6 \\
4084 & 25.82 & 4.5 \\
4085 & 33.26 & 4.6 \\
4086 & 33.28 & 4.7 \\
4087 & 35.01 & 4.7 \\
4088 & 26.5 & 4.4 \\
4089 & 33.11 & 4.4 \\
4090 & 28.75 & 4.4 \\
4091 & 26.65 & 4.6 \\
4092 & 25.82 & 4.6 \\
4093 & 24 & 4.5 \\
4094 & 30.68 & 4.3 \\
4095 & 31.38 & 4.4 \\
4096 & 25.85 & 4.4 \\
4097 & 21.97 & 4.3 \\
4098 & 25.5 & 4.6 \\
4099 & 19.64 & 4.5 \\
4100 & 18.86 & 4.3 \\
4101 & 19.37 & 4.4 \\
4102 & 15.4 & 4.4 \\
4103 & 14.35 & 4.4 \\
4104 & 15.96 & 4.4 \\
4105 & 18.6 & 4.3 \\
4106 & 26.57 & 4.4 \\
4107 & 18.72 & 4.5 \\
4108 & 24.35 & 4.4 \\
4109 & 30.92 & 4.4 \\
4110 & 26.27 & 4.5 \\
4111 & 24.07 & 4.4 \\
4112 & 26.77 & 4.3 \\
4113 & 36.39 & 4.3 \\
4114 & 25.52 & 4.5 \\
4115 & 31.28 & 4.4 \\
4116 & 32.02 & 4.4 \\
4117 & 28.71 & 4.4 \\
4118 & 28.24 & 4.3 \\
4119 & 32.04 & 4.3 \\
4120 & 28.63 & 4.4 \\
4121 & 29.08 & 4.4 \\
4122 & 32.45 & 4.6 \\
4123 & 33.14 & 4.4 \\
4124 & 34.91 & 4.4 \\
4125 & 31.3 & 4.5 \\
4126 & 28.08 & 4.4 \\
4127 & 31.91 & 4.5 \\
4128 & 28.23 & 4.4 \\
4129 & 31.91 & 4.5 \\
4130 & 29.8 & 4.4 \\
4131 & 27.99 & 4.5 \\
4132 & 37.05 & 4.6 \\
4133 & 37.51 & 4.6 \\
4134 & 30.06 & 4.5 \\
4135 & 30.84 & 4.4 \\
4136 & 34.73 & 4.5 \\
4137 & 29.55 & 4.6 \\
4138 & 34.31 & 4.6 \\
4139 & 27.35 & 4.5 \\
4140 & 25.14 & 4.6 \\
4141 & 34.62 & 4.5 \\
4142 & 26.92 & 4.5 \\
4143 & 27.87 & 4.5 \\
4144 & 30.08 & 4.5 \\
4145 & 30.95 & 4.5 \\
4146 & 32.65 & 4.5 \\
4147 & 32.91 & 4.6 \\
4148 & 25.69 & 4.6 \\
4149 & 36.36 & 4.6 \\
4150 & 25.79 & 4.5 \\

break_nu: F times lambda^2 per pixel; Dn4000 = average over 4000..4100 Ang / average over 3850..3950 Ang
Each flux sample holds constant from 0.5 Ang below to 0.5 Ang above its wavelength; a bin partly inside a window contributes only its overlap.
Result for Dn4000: 1.25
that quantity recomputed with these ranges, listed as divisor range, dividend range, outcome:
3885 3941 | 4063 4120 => 1.18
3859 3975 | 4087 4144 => 1.15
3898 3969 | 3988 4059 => 1.26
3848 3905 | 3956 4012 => 1.05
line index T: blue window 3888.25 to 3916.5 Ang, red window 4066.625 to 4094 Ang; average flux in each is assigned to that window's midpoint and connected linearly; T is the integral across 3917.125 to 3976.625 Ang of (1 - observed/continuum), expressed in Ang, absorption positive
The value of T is 5.3 Ang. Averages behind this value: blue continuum 27.4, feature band 25.8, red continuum 31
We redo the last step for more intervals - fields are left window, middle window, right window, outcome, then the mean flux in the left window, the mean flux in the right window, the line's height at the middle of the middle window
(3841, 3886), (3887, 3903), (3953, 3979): 2.7 Ang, 29.2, 24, 27.6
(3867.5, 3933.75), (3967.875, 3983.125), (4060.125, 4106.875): 3.5 Ang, 27.3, 28.7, 27.9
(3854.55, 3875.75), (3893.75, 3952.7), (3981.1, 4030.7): 6.5 Ang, 30.6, 32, 31.2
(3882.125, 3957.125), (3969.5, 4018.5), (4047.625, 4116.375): -2.0 Ang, 27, 29.8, 28.3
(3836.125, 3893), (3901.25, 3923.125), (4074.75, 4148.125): -2.6 Ang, 27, 28.7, 27.3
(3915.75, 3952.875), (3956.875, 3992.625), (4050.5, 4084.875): 5.2 Ang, 27.1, 32.8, 28.8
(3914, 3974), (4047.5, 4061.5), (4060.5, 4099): -2.3 Ang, 25.9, 30.8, 29.9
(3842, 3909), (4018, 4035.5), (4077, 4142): -2.9 Ang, 28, 28.5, 28.3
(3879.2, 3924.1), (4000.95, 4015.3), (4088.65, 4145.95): -2.7 Ang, 27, 28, 27.5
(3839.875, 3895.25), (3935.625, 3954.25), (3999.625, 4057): 1.2 Ang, 27.6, 33.3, 30.3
